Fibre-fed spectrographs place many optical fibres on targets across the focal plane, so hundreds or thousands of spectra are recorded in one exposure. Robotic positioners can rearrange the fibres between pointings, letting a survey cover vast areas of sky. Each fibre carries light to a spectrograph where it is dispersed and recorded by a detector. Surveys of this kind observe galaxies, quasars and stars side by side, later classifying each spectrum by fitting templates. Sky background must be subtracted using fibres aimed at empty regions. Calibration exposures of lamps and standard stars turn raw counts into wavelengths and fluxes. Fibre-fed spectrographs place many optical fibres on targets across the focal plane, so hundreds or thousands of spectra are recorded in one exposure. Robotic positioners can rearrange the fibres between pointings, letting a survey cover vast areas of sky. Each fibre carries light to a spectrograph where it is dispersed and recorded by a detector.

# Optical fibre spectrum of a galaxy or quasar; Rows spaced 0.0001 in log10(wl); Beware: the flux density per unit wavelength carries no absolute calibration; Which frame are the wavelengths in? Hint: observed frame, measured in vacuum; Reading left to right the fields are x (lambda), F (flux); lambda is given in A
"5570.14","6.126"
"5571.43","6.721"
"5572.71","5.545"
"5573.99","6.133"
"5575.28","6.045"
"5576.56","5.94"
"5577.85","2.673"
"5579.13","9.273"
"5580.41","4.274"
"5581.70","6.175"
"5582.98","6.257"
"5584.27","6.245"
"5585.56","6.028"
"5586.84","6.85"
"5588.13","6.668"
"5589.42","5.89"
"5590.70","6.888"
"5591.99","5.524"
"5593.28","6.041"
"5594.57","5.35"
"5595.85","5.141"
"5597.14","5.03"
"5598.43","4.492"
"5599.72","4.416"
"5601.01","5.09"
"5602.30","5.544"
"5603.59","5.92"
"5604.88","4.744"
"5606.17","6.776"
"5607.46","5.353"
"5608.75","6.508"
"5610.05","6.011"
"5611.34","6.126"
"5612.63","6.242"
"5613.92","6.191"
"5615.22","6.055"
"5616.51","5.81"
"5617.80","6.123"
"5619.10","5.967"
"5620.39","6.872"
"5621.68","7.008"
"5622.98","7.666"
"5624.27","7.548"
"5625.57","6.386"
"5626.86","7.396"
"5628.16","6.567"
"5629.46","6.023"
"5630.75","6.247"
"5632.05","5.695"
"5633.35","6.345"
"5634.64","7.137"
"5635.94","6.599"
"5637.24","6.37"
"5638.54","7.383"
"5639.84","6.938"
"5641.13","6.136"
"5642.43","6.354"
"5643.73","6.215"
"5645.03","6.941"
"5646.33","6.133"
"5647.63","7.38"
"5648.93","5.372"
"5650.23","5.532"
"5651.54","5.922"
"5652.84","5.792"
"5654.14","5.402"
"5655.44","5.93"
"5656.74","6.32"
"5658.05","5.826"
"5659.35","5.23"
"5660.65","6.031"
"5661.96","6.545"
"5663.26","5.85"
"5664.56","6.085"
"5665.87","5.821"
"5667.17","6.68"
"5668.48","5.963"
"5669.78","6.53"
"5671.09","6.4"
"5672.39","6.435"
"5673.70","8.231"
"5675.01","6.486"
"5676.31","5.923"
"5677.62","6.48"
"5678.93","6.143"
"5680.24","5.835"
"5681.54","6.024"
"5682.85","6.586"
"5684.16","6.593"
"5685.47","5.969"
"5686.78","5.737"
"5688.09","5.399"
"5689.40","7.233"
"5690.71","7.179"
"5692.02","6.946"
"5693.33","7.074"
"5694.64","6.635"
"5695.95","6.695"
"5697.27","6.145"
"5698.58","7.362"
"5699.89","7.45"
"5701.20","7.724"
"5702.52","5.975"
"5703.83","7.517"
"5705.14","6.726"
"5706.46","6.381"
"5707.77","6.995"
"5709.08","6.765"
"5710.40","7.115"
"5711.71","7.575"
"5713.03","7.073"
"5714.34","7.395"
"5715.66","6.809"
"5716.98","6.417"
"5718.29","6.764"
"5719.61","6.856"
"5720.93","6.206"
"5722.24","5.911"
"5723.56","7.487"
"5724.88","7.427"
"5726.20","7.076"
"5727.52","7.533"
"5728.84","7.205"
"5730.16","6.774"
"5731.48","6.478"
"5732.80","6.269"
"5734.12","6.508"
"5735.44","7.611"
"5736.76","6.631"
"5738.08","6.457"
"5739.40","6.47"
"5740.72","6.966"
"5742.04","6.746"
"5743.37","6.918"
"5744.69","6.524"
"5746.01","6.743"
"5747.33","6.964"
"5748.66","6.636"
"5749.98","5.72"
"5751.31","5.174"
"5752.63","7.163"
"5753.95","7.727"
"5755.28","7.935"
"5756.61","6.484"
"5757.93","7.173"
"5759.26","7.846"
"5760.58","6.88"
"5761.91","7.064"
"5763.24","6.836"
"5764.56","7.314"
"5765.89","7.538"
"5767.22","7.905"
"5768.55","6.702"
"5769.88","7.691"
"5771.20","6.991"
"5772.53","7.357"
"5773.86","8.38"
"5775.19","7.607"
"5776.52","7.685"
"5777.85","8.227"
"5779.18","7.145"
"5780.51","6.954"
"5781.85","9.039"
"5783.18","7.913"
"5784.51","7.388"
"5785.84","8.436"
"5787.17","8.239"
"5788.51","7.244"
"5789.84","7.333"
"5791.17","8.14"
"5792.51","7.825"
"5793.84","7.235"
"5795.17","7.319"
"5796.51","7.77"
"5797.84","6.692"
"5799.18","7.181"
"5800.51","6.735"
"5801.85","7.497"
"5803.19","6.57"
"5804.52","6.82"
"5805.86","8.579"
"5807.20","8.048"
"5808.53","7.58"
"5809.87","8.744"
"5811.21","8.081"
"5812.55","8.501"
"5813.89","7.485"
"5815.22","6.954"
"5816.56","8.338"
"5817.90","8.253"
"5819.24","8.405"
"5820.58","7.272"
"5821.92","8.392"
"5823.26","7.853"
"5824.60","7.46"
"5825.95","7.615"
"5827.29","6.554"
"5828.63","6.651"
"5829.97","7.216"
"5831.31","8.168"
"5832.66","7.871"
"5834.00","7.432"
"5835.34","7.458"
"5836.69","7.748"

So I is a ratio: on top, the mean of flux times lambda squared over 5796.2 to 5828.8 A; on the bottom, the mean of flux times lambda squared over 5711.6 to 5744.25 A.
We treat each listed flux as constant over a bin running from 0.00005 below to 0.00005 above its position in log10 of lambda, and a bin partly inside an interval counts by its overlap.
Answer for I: 1.15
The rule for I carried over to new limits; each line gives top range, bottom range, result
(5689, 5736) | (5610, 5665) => 1.12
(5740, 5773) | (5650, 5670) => 1.21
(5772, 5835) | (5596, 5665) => 1.33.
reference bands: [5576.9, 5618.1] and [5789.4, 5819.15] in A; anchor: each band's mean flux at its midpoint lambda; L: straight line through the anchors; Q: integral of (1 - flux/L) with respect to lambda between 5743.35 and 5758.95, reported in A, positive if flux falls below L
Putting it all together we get 0.8 A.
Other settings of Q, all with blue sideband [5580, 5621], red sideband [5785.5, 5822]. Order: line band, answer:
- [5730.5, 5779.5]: 1.4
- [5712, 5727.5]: 0.0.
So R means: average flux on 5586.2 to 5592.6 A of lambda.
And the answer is 6.37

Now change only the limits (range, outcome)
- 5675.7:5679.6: 6.17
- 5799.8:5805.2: 6.91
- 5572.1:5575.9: 5.91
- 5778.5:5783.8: 7.75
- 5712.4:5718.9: 6.9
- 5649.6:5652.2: 5.71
